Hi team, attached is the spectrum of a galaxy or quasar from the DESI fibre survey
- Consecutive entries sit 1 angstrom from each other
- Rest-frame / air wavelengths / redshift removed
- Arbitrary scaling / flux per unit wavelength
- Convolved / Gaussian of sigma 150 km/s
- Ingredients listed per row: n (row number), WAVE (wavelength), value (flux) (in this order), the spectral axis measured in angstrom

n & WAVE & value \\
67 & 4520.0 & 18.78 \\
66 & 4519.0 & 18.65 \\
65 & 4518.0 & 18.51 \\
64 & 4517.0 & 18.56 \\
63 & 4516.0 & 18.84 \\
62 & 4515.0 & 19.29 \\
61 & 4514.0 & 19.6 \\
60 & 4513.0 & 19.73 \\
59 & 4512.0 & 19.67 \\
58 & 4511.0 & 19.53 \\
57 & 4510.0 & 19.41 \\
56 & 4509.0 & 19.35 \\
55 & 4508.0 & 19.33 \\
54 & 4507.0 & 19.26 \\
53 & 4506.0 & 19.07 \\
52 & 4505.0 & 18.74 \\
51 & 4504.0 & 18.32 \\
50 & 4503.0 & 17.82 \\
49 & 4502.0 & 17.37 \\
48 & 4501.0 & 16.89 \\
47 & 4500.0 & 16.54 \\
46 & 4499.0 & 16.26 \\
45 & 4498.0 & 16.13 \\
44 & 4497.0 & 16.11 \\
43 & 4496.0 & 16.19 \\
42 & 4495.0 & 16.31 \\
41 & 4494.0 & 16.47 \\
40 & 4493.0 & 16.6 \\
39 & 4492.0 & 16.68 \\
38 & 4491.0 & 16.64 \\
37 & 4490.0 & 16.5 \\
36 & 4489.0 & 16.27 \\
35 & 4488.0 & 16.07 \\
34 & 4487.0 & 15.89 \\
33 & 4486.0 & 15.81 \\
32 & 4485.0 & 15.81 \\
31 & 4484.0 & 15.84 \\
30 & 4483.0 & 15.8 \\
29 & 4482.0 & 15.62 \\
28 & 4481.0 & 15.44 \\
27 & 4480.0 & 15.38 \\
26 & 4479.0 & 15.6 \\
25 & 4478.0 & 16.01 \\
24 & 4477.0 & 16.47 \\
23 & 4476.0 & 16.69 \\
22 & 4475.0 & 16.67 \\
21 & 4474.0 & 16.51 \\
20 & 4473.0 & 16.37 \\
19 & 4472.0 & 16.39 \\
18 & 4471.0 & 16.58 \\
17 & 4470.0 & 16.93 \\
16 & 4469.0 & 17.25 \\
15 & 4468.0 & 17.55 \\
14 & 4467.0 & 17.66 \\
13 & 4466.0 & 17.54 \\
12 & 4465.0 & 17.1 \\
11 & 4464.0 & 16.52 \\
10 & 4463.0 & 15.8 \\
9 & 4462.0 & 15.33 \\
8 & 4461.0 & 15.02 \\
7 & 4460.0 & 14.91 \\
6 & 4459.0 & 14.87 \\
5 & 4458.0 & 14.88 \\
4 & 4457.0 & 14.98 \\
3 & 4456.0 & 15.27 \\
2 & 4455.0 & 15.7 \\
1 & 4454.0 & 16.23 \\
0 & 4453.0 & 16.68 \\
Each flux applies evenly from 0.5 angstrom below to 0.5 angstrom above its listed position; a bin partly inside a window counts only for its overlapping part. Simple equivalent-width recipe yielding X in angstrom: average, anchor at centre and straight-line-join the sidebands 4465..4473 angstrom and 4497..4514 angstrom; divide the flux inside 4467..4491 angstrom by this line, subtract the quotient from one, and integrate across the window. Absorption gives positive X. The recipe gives 1.56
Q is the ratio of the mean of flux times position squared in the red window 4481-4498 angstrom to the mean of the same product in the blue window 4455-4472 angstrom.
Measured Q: 1.0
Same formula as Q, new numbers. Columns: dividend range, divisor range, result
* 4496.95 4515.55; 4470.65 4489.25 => 1.16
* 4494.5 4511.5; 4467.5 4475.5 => 1.08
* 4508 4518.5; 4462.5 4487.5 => 1.20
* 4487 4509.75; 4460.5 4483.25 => 1.06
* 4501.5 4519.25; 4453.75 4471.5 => 1.20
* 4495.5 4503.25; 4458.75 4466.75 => 1.06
